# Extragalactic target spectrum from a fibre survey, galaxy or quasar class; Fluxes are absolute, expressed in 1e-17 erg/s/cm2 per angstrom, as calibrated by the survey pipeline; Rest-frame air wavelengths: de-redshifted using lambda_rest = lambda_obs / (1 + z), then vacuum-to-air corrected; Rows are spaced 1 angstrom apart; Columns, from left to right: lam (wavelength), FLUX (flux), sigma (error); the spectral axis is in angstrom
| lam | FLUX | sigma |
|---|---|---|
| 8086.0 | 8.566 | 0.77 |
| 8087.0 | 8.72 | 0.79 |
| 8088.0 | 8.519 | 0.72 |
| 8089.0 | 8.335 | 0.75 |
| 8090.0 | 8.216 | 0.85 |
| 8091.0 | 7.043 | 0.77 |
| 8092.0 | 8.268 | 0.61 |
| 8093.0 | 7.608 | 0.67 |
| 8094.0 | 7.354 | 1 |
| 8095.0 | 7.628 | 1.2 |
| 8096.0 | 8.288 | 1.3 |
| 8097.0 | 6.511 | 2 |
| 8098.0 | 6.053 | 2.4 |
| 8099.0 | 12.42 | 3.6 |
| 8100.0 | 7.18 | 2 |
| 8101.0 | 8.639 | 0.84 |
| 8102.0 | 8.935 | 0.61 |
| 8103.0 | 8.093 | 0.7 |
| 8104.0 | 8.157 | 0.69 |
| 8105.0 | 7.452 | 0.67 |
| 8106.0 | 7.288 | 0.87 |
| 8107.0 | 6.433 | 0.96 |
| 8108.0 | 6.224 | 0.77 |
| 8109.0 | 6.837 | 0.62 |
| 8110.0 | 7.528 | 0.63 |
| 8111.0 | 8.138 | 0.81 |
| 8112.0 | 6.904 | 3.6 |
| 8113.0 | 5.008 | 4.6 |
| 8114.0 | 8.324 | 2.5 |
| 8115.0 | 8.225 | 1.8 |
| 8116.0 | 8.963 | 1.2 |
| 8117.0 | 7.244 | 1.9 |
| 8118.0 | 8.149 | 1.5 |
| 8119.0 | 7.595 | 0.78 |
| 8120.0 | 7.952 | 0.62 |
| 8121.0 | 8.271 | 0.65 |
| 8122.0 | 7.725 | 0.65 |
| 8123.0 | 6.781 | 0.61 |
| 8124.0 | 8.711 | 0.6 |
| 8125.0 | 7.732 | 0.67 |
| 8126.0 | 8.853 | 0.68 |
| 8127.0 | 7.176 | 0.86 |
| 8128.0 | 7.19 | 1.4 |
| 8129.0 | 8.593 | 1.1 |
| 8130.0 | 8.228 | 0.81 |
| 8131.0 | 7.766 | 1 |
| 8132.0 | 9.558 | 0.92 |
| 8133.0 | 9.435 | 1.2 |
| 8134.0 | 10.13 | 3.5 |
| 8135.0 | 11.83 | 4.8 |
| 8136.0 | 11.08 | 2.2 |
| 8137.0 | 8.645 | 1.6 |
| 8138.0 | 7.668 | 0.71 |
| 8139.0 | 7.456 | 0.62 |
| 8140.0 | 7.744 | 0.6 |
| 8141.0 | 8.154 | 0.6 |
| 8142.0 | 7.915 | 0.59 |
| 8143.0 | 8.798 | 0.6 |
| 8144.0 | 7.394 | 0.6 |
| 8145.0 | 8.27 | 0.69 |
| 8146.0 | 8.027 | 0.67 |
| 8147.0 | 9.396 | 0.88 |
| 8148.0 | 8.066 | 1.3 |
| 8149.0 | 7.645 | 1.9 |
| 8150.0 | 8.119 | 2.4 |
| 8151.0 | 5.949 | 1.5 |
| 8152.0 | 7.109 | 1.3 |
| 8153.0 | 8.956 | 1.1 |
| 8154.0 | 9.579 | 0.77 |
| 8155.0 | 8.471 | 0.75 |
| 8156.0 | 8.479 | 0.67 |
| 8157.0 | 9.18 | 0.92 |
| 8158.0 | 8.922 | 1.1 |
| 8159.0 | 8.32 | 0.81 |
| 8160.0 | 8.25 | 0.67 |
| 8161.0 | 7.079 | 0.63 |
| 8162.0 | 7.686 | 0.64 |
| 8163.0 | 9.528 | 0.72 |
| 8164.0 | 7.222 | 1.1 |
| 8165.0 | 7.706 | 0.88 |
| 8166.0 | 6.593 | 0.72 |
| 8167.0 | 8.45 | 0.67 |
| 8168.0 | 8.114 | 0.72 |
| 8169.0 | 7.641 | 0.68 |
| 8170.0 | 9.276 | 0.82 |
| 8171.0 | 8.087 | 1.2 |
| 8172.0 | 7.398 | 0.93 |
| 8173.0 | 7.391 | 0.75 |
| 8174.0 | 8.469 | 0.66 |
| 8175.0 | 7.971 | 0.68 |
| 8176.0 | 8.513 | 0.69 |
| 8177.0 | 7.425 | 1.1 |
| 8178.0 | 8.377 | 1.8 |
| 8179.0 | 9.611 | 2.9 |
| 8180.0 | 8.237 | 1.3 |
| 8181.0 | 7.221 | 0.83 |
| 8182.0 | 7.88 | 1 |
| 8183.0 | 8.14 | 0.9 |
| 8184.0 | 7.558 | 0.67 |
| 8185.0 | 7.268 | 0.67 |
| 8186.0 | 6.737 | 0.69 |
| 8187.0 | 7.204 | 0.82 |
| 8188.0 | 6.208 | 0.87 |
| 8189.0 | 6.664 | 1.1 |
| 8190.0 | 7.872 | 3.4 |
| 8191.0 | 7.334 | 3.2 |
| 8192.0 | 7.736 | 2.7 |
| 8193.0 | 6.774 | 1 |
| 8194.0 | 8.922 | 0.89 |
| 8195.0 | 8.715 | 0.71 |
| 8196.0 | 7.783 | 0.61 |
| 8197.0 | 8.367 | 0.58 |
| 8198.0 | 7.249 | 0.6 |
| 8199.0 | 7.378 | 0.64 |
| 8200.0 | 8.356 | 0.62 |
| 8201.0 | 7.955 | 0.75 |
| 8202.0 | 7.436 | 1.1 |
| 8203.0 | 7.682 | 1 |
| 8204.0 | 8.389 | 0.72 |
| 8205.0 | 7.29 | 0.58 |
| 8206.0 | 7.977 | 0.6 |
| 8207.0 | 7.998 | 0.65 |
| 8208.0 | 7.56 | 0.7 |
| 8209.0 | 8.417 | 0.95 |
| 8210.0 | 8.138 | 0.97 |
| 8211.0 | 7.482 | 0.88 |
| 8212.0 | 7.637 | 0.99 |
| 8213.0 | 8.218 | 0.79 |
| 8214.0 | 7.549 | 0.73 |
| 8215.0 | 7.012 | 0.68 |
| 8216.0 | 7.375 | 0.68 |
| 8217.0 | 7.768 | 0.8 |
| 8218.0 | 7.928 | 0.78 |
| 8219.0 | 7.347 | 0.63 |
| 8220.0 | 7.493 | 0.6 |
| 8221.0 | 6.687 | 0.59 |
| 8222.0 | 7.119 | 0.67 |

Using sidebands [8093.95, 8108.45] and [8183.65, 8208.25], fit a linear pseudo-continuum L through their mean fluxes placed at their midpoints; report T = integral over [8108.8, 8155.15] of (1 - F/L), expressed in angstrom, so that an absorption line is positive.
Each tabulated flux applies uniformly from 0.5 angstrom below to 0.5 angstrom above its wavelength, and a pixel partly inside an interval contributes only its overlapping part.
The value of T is -2.5 angstrom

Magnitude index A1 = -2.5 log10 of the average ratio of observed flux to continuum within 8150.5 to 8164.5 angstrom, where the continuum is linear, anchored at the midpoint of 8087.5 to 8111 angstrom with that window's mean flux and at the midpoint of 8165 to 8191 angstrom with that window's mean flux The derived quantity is -0.06 mag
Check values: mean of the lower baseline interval 7.79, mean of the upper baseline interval 7.76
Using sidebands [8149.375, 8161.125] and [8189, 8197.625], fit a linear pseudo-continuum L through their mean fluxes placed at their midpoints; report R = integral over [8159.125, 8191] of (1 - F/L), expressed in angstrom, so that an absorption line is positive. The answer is 0.9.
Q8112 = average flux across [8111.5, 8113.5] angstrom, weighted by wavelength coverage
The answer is 5.96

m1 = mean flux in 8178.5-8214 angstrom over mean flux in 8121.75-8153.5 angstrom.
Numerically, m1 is 0.9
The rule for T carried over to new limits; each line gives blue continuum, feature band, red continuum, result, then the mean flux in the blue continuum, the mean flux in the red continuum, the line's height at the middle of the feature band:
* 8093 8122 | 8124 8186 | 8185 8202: -4.9 angstrom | 7.71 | 7.57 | 7.63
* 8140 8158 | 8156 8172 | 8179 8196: -0.3 angstrom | 8.21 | 7.6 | 7.97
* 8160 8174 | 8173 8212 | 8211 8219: -0.2 angstrom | 7.9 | 7.61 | 7.75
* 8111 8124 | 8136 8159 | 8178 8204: -1.7 angstrom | 7.66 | 7.72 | 7.68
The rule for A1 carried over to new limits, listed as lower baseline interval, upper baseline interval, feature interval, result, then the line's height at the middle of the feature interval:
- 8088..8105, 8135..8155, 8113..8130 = 0.04 mag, 8.18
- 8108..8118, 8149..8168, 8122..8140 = -0.12 mag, 7.69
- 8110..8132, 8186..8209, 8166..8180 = -0.06 mag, 7.72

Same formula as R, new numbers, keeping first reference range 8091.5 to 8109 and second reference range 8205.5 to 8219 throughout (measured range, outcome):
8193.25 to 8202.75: -0.27 angstrom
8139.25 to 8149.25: -0.48 angstrom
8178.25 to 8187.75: 0.03 angstrom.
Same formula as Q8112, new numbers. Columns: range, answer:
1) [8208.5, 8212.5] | 7.92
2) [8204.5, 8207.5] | 7.75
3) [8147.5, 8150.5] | 7.94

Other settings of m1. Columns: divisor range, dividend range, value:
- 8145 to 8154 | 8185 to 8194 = 0.90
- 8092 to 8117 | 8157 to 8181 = 1.06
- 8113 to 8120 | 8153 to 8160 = 1.12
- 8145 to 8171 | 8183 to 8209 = 0.94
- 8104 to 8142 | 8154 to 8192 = 0.99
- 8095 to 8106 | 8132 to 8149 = 1.08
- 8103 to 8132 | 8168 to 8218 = 1.02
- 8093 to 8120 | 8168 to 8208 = 1.02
